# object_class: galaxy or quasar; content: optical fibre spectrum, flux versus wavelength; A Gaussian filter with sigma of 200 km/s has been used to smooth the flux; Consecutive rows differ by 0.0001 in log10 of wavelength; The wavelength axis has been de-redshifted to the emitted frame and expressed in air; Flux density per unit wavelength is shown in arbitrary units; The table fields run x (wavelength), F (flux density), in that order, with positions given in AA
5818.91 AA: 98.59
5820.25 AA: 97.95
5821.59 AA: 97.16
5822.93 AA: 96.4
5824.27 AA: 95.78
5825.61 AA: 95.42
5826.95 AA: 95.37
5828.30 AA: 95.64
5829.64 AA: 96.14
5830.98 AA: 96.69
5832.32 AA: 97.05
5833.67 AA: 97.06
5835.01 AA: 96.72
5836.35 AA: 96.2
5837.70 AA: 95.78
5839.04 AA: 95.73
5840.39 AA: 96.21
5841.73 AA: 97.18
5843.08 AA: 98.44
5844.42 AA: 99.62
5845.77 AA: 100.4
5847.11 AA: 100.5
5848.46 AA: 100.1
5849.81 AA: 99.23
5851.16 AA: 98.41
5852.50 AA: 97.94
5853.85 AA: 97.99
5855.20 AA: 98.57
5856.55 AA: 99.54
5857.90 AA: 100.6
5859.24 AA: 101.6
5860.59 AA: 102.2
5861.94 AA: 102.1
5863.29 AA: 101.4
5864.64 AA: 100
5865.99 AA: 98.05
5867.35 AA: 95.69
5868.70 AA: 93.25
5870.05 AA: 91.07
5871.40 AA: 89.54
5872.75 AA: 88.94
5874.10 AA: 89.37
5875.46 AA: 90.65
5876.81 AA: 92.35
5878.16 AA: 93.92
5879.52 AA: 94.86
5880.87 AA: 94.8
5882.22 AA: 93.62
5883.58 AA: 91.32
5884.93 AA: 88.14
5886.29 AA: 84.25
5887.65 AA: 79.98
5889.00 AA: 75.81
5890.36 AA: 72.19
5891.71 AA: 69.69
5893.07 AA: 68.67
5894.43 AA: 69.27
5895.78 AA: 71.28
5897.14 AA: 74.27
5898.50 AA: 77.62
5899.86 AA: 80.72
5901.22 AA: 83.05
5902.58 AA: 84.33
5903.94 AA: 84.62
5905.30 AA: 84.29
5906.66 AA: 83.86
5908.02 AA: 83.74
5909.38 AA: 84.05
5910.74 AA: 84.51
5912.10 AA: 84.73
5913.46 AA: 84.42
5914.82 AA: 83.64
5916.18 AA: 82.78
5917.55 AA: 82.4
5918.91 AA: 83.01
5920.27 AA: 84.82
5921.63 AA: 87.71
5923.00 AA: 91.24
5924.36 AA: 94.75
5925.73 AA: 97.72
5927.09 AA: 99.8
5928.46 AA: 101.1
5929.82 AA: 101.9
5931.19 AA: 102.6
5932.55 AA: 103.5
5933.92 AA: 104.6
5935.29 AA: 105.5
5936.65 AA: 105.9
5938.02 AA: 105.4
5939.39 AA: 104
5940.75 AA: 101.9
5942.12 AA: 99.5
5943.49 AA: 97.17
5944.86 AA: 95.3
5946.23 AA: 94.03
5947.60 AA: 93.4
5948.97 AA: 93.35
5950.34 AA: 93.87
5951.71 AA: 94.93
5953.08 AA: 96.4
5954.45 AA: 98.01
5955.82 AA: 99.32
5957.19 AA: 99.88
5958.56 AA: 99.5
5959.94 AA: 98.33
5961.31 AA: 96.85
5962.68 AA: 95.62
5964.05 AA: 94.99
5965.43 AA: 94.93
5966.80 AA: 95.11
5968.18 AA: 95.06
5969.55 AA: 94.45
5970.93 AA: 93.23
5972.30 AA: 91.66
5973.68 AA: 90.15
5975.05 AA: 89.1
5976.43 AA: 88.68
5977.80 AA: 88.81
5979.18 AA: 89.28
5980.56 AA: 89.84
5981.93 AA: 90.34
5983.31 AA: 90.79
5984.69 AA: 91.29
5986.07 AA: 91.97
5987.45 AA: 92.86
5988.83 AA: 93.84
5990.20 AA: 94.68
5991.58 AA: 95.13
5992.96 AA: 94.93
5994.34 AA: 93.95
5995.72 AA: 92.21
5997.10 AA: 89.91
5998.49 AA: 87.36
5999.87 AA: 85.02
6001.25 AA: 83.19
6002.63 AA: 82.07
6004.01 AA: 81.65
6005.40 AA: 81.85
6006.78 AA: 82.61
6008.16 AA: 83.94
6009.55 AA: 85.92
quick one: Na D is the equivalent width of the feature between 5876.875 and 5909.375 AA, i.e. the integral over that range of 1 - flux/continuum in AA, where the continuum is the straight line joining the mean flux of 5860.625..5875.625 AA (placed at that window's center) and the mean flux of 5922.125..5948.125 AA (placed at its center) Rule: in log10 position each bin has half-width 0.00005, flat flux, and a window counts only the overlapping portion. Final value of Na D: 4.90 AA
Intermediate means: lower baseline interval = 95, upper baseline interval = 99.9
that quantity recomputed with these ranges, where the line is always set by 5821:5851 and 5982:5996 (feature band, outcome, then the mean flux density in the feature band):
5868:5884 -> 0.7 AA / 92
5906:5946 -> 0.4 AA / 93.9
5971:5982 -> 0.4 AA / 90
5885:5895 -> 2.1 AA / 75.1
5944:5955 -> -0.1 AA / 94.9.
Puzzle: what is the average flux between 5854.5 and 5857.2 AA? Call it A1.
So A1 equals 98.9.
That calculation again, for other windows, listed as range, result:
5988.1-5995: 94.6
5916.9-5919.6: 82.9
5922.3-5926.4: 94.4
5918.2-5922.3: 85.3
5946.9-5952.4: 93.9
